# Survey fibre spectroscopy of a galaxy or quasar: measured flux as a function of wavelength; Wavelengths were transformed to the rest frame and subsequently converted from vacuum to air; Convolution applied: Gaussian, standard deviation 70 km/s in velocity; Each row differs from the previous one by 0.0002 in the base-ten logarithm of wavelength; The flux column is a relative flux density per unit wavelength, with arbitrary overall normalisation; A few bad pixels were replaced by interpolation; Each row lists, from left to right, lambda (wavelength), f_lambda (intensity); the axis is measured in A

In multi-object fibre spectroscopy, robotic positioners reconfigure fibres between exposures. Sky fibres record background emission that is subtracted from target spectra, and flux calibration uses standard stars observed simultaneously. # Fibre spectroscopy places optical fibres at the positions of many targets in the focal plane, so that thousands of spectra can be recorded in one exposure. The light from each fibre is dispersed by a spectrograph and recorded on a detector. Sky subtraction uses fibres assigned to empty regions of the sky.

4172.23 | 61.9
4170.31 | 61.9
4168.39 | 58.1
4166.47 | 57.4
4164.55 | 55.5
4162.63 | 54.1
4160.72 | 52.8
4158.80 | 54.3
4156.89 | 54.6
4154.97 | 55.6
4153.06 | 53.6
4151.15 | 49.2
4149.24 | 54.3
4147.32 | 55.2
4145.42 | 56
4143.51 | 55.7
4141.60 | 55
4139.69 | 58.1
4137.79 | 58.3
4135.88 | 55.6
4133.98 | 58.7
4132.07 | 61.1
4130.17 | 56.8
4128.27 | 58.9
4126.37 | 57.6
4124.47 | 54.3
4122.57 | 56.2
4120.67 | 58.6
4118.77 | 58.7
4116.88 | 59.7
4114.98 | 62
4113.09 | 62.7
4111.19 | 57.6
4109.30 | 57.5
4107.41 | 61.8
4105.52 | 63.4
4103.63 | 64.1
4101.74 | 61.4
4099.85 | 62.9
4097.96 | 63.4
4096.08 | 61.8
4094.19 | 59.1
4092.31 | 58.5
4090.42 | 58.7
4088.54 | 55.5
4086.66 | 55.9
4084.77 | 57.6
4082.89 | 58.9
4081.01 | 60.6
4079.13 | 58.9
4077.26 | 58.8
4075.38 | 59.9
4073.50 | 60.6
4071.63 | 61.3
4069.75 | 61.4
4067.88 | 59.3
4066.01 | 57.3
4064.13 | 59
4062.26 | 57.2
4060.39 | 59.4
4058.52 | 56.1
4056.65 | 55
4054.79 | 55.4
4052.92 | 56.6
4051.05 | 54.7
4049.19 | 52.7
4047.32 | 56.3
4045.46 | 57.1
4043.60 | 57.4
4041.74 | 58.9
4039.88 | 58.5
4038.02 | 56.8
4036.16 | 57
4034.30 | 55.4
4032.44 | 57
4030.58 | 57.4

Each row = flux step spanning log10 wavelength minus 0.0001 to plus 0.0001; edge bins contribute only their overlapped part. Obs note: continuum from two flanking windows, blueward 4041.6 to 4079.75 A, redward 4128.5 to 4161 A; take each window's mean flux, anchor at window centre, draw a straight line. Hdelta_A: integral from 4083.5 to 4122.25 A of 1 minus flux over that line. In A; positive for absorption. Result -2.22 A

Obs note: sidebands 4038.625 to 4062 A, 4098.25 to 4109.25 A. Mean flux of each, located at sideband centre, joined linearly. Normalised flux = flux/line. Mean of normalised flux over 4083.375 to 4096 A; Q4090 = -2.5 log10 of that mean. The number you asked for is 0.054 mag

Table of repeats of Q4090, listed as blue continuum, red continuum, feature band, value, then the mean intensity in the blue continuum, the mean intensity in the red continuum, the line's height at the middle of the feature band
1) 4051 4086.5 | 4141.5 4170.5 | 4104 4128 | -0.05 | 58.3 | 55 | 56.6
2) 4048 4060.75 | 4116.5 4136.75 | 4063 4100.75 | -0.06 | 55.5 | 57.8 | 56.4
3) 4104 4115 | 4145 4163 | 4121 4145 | 0.00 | 60.9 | 53.9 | 57.2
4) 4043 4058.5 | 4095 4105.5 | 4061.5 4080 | -0.02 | 55.7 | 62.7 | 58.5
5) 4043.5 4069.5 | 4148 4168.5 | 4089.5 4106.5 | -0.11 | 56.8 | 54.3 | 55.8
